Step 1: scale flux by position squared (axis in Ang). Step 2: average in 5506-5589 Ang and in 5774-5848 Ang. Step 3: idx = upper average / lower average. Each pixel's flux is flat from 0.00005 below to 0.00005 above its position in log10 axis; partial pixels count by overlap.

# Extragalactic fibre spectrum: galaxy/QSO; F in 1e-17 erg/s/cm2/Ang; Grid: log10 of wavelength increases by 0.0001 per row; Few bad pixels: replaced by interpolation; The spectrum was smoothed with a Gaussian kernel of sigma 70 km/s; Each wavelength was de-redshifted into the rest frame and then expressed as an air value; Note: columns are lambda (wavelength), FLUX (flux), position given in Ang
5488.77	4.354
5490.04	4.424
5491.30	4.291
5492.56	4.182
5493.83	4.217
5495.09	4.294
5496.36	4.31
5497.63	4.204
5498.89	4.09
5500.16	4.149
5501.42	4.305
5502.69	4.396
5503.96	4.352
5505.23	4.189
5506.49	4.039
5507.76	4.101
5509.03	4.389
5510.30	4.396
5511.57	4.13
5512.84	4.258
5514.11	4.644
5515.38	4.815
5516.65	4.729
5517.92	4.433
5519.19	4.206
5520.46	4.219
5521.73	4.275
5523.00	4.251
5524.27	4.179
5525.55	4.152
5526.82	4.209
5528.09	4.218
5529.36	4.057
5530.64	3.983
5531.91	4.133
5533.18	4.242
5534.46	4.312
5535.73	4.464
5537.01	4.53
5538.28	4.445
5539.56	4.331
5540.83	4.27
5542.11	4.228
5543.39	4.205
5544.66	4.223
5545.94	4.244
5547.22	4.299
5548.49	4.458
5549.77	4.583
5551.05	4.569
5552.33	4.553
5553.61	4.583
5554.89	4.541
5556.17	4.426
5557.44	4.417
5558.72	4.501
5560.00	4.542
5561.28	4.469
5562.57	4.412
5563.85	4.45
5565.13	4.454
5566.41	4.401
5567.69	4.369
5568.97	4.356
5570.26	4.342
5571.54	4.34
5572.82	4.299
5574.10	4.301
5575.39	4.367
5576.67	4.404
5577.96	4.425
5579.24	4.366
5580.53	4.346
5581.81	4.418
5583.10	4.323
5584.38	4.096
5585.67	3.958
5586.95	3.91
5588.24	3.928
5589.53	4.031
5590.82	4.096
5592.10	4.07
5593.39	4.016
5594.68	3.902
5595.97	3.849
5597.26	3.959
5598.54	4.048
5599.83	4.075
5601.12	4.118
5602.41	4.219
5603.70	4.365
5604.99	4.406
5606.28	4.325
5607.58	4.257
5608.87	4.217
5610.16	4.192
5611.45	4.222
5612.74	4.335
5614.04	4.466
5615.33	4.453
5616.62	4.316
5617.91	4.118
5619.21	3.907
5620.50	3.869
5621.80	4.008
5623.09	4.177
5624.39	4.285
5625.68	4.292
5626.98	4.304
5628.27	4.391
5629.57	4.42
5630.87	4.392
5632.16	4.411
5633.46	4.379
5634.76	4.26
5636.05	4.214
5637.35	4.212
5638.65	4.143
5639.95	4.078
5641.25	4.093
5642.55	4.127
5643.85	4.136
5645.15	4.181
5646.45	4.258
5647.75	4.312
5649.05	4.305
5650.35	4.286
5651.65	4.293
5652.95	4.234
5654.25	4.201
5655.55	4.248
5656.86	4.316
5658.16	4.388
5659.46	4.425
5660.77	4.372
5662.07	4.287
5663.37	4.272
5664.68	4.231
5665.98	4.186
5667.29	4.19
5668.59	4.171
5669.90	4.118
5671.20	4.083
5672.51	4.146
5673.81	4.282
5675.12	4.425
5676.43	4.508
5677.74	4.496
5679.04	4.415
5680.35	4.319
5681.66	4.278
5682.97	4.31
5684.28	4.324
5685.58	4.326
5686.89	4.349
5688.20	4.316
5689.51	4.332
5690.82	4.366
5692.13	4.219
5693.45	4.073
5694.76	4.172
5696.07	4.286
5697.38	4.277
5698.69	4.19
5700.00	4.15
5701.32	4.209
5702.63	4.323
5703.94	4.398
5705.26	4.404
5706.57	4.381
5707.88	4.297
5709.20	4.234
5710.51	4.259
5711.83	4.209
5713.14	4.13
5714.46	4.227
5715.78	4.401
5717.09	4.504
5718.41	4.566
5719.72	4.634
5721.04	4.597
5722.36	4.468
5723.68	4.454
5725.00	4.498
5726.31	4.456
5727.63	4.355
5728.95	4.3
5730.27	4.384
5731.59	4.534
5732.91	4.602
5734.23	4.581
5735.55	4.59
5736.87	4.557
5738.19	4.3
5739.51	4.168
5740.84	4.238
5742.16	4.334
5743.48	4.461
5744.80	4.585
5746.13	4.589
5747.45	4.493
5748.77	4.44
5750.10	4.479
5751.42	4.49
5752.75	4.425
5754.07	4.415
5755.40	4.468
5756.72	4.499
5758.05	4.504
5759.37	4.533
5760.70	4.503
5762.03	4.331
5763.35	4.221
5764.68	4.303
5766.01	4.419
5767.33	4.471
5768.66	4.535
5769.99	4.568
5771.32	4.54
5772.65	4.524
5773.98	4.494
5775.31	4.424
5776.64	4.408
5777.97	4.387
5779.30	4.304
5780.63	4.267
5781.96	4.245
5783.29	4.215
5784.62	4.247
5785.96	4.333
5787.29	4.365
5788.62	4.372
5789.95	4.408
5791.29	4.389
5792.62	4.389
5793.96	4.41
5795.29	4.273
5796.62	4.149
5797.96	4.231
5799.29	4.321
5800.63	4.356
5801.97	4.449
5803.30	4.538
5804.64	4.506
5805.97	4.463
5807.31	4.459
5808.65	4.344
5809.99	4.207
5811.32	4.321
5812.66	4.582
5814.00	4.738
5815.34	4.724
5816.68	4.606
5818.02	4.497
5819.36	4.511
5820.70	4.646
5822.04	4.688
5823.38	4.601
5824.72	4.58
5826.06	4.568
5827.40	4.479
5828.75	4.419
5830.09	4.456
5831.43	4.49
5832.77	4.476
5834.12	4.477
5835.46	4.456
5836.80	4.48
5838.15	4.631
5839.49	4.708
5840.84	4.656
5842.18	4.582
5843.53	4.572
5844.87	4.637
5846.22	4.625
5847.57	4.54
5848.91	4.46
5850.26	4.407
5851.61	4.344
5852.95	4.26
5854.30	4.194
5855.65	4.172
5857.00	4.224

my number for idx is 1.13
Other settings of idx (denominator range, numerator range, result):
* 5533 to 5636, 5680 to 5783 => 1.08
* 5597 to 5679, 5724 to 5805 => 1.09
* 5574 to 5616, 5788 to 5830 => 1.15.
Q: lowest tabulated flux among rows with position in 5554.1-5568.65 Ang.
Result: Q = 4.369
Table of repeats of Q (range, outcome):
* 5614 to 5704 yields 3.869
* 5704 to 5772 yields 4.13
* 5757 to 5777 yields 4.221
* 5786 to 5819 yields 4.149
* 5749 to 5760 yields 4.415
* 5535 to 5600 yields 3.849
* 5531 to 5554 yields 4.133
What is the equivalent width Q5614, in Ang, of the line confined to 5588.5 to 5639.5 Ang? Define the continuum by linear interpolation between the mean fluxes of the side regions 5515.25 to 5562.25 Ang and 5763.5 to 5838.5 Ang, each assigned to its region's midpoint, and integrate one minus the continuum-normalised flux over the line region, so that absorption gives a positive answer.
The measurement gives 2.1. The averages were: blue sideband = 4.35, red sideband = 4.44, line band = 4.2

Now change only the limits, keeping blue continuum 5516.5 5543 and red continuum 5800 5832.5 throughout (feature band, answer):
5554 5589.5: -0.25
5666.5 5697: 0.80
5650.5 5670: 0.50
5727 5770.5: 0.09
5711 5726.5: 0.01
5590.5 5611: 0.93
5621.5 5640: 0.34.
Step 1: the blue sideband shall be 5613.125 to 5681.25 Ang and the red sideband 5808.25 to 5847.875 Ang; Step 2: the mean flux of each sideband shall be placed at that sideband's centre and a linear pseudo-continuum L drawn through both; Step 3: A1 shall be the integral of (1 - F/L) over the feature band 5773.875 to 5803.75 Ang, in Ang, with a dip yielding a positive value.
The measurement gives 0.93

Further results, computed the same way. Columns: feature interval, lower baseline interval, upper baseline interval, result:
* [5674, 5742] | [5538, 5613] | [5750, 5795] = 0.1 Ang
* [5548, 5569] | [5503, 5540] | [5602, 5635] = -0.9 Ang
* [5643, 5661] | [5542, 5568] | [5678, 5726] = 0.4 Ang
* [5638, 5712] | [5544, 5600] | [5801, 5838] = 1.9 Ang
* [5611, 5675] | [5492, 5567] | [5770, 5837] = 2.0 Ang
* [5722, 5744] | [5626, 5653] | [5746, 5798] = -0.3 Ang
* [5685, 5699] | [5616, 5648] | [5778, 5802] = -0.1 Ang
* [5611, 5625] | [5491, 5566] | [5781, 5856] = 0.6 Ang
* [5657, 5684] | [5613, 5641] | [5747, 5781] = 0.1 Ang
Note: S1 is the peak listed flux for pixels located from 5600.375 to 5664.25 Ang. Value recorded 4.466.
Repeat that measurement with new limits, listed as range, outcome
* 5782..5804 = 4.538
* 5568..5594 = 4.425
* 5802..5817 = 4.738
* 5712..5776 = 4.634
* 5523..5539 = 4.53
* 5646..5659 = 4.388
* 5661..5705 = 4.508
